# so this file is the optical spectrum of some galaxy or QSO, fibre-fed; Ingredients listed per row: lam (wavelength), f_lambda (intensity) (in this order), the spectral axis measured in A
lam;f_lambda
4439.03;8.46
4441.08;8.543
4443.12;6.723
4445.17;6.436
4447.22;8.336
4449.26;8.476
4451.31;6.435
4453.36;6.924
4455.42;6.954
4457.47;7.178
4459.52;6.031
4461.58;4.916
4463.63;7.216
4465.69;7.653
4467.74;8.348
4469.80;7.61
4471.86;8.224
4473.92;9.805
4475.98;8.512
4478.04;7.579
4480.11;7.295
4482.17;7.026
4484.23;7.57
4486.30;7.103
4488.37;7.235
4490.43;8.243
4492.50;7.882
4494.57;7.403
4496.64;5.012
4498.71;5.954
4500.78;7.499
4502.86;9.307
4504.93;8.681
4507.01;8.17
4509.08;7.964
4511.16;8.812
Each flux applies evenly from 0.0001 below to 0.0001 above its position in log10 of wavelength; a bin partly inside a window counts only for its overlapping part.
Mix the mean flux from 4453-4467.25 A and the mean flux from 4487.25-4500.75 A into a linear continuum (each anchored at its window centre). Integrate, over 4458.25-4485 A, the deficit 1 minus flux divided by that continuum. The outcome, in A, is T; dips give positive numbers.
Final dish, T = -2.7 A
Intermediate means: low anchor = 6.75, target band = 7.52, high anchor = 7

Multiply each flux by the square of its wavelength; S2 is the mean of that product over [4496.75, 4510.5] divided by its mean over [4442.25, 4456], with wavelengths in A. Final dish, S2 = 1.1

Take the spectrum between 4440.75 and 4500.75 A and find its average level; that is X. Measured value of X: 7.32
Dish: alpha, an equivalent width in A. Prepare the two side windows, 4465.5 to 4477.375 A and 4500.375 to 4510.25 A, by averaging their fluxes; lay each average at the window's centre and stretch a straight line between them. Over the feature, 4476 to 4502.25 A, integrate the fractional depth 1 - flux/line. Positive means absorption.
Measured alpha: 3.59 A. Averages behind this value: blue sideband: 8.39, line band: 7.24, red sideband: 8.38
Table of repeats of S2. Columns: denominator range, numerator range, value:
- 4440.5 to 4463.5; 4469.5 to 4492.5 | 1.14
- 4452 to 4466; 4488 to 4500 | 1.06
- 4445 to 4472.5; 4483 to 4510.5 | 1.07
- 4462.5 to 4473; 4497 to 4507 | 1.00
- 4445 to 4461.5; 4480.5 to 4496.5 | 1.07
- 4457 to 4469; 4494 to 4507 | 1.09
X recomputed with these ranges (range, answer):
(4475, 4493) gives 7.59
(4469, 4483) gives 8.03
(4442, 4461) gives 7.01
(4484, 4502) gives 7.1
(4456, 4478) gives 7.54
